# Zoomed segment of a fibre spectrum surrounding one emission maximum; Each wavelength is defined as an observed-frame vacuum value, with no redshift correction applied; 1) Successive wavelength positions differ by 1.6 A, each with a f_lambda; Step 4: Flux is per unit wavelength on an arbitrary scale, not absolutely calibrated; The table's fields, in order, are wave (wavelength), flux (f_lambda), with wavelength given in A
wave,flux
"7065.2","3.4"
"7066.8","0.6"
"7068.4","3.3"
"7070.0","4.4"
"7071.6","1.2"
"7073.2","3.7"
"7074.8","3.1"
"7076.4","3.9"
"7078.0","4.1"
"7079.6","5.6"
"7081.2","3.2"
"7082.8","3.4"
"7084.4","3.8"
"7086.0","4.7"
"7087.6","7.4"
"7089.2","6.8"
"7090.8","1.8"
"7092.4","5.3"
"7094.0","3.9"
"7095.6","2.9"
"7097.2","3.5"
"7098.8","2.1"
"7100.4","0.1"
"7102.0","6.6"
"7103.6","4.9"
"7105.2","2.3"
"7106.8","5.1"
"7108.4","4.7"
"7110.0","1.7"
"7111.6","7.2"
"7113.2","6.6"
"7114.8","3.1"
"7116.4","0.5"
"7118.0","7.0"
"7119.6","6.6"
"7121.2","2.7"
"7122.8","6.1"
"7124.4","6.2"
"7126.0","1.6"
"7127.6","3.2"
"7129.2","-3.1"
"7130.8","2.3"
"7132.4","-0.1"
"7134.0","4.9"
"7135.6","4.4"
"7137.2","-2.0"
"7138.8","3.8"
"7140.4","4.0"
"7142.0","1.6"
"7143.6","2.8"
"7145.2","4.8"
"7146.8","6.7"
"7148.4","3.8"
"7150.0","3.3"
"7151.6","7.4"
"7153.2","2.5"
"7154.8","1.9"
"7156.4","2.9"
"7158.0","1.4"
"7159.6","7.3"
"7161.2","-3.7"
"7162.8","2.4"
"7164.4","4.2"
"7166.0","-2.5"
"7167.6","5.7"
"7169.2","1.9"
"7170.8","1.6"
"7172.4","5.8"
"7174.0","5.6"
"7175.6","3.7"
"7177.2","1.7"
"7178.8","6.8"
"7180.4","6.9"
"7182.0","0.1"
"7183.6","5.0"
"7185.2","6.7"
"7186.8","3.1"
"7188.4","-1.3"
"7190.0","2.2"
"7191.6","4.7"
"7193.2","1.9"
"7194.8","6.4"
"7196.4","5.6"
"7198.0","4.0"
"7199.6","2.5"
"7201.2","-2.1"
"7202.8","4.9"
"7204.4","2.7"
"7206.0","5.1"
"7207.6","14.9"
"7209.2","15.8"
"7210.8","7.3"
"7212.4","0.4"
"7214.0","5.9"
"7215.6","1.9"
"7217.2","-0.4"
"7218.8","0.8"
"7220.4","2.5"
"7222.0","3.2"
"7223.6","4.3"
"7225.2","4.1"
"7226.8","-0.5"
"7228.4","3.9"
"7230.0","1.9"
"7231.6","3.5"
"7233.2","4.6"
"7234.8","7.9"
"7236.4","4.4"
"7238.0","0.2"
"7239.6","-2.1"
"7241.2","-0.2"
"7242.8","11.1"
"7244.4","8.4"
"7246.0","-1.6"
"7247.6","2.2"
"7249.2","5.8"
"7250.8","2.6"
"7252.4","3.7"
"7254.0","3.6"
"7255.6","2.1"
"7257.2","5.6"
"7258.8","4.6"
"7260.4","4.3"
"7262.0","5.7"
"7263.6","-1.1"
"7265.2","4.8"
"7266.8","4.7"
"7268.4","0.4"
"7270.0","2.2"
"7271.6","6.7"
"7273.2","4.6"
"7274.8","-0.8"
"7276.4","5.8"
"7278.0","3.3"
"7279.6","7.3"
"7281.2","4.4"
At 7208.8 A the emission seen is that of H-alpha 6563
